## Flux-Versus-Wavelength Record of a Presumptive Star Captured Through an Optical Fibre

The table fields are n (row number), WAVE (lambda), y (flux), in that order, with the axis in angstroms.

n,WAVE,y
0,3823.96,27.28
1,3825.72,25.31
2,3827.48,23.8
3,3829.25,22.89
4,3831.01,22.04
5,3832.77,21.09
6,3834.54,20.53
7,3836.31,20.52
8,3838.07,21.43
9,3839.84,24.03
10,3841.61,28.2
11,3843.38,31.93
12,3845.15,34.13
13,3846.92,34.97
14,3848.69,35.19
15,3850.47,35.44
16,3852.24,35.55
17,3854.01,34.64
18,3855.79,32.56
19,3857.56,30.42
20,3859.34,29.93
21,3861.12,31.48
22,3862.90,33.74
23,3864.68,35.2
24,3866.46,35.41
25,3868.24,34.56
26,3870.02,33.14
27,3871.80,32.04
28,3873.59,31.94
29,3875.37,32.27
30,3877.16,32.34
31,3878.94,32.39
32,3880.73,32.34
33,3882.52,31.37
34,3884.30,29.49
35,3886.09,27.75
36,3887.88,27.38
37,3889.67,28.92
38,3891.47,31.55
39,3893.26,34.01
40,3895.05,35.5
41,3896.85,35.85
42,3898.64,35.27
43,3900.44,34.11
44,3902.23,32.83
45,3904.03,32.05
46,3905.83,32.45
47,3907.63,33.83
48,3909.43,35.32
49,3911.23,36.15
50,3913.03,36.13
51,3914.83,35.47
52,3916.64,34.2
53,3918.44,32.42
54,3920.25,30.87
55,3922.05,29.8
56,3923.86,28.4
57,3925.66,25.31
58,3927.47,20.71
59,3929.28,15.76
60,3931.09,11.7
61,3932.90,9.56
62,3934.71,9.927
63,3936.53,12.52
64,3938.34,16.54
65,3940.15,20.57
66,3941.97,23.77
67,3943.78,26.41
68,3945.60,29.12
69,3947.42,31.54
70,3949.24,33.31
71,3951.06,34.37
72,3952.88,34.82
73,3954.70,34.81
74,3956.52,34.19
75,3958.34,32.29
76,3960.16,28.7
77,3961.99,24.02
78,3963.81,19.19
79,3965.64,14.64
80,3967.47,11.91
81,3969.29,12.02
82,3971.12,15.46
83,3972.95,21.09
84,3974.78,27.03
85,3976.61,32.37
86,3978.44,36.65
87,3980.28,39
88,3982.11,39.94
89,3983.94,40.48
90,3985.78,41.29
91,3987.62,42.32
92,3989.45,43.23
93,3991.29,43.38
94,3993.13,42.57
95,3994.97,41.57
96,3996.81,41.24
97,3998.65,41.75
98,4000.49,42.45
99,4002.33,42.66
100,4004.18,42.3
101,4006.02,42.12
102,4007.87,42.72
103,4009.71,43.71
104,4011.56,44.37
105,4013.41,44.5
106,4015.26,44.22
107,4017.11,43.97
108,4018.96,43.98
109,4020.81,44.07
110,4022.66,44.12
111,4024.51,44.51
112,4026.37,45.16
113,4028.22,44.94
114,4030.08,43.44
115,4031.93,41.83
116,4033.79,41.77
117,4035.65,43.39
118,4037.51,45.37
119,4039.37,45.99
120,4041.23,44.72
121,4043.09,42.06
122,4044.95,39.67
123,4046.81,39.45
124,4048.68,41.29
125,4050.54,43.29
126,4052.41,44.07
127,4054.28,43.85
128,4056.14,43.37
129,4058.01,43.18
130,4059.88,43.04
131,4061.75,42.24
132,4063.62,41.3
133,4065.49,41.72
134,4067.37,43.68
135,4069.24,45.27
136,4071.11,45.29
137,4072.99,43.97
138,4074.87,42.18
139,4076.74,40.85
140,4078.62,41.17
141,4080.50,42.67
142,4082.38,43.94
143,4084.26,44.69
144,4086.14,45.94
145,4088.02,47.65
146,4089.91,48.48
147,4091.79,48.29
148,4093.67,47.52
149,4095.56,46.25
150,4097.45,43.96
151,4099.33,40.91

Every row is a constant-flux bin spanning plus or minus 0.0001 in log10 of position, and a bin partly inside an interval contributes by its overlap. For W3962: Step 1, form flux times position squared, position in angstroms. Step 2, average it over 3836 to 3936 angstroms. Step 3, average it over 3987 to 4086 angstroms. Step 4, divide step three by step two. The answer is 1.5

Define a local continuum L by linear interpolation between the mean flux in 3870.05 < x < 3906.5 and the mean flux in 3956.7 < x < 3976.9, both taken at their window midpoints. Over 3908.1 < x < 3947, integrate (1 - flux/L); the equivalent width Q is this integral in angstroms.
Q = 3.2 angstroms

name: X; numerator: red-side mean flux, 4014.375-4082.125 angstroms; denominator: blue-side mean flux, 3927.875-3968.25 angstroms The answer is 1.86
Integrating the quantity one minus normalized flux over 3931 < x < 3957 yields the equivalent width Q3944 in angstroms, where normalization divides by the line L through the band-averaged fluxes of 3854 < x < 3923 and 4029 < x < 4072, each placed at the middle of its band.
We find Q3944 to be 8.5 angstroms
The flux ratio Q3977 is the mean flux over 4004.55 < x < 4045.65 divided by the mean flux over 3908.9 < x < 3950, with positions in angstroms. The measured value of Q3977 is 1.7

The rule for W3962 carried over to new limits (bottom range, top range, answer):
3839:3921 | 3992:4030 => 1.41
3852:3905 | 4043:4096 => 1.48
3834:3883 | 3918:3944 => 0.68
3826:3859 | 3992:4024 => 1.66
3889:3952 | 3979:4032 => 1.59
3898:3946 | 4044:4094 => 1.77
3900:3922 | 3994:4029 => 1.36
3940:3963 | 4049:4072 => 1.52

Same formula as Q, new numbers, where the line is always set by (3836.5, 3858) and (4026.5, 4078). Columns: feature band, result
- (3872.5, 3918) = 1.6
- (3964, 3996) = 5.9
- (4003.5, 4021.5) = -1.3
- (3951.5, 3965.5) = 3.2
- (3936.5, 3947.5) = 4.1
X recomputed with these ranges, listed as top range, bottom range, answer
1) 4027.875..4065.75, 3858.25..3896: 1.34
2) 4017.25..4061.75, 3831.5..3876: 1.41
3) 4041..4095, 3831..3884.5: 1.42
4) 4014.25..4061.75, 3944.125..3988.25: 1.47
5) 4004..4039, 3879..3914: 1.34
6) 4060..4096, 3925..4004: 1.52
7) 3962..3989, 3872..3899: 0.89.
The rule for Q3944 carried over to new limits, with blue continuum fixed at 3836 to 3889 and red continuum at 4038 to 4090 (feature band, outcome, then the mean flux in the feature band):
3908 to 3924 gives 0.5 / 33.4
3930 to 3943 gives 7.5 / 15.1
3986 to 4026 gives -3.2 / 43.1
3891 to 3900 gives -0.3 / 34.6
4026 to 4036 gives -0.5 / 43.3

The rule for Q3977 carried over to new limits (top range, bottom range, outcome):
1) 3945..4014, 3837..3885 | 1.07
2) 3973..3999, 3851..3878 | 1.17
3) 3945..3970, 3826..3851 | 1.01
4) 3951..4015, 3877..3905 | 1.09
